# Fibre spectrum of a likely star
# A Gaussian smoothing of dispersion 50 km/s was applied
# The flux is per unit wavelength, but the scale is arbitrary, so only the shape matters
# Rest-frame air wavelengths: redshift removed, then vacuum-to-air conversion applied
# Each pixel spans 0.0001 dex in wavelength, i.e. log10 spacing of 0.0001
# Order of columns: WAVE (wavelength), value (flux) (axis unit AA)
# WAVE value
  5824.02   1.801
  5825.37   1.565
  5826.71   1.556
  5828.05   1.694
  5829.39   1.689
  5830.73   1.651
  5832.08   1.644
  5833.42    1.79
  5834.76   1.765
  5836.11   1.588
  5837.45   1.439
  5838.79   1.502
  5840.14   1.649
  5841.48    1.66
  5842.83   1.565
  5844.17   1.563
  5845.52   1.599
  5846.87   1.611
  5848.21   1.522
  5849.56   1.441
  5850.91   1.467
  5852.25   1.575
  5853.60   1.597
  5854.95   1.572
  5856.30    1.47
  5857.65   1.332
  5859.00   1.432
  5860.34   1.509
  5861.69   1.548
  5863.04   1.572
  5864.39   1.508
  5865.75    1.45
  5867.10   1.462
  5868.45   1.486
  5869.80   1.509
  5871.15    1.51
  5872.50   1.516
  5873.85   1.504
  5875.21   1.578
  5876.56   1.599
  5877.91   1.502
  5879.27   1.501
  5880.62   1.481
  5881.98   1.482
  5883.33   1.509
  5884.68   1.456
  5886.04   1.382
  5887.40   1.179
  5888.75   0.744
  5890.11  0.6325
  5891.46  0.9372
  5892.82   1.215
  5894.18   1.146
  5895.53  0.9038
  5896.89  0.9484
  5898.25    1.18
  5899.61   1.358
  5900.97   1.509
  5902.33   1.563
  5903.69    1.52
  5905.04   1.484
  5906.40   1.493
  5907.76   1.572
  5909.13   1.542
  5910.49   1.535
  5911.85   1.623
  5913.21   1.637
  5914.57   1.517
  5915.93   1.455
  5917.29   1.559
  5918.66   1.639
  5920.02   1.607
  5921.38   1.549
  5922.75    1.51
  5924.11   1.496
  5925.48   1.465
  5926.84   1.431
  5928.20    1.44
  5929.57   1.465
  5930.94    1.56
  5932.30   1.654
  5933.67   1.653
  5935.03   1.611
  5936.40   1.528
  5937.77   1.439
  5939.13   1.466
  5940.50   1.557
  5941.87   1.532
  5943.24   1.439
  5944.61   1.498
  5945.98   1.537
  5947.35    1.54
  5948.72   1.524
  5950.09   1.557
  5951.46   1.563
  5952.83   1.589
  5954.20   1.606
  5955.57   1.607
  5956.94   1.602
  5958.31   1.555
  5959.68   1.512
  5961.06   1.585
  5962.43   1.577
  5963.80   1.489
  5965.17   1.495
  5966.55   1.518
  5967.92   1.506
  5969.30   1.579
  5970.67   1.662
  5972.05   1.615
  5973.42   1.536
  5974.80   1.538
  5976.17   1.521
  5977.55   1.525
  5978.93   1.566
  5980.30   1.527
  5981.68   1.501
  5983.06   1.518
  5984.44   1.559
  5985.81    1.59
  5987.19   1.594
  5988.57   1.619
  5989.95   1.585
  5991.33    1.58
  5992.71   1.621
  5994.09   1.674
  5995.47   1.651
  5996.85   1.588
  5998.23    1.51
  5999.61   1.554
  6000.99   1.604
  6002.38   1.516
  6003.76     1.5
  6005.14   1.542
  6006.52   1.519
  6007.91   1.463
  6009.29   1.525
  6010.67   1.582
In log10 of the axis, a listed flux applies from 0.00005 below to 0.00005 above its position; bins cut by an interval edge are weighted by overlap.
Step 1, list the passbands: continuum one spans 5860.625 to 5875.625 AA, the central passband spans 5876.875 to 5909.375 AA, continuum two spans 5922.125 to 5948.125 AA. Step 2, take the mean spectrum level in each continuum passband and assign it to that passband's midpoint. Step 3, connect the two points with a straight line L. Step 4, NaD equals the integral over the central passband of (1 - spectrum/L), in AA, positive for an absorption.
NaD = 4.5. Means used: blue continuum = 1.51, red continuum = 1.52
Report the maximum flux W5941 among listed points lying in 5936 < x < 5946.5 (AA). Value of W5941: 1.557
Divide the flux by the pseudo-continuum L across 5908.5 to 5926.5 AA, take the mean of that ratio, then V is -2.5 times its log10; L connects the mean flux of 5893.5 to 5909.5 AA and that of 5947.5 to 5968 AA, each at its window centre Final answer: -0.10 mag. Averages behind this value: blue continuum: 1.35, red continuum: 1.55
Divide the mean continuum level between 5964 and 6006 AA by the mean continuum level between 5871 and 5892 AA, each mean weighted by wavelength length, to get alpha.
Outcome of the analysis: 1.16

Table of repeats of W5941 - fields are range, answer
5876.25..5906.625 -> 1.599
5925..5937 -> 1.654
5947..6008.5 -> 1.674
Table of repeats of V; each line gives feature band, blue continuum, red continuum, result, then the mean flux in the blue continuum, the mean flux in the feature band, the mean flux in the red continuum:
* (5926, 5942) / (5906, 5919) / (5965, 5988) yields 0.019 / 1.56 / 1.53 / 1.55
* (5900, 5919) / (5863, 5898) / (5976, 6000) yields -0.109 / 1.33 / 1.54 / 1.57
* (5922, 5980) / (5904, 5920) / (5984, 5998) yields 0.027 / 1.55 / 1.54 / 1.6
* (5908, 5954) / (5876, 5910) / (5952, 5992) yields -0.078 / 1.31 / 1.54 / 1.56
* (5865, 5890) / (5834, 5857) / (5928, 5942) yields 0.101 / 1.56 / 1.42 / 1.54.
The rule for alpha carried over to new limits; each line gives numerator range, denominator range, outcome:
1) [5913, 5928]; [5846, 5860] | 1.02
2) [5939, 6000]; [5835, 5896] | 1.09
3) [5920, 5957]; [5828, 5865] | 0.98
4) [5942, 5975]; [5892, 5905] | 1.22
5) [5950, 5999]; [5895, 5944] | 1.05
